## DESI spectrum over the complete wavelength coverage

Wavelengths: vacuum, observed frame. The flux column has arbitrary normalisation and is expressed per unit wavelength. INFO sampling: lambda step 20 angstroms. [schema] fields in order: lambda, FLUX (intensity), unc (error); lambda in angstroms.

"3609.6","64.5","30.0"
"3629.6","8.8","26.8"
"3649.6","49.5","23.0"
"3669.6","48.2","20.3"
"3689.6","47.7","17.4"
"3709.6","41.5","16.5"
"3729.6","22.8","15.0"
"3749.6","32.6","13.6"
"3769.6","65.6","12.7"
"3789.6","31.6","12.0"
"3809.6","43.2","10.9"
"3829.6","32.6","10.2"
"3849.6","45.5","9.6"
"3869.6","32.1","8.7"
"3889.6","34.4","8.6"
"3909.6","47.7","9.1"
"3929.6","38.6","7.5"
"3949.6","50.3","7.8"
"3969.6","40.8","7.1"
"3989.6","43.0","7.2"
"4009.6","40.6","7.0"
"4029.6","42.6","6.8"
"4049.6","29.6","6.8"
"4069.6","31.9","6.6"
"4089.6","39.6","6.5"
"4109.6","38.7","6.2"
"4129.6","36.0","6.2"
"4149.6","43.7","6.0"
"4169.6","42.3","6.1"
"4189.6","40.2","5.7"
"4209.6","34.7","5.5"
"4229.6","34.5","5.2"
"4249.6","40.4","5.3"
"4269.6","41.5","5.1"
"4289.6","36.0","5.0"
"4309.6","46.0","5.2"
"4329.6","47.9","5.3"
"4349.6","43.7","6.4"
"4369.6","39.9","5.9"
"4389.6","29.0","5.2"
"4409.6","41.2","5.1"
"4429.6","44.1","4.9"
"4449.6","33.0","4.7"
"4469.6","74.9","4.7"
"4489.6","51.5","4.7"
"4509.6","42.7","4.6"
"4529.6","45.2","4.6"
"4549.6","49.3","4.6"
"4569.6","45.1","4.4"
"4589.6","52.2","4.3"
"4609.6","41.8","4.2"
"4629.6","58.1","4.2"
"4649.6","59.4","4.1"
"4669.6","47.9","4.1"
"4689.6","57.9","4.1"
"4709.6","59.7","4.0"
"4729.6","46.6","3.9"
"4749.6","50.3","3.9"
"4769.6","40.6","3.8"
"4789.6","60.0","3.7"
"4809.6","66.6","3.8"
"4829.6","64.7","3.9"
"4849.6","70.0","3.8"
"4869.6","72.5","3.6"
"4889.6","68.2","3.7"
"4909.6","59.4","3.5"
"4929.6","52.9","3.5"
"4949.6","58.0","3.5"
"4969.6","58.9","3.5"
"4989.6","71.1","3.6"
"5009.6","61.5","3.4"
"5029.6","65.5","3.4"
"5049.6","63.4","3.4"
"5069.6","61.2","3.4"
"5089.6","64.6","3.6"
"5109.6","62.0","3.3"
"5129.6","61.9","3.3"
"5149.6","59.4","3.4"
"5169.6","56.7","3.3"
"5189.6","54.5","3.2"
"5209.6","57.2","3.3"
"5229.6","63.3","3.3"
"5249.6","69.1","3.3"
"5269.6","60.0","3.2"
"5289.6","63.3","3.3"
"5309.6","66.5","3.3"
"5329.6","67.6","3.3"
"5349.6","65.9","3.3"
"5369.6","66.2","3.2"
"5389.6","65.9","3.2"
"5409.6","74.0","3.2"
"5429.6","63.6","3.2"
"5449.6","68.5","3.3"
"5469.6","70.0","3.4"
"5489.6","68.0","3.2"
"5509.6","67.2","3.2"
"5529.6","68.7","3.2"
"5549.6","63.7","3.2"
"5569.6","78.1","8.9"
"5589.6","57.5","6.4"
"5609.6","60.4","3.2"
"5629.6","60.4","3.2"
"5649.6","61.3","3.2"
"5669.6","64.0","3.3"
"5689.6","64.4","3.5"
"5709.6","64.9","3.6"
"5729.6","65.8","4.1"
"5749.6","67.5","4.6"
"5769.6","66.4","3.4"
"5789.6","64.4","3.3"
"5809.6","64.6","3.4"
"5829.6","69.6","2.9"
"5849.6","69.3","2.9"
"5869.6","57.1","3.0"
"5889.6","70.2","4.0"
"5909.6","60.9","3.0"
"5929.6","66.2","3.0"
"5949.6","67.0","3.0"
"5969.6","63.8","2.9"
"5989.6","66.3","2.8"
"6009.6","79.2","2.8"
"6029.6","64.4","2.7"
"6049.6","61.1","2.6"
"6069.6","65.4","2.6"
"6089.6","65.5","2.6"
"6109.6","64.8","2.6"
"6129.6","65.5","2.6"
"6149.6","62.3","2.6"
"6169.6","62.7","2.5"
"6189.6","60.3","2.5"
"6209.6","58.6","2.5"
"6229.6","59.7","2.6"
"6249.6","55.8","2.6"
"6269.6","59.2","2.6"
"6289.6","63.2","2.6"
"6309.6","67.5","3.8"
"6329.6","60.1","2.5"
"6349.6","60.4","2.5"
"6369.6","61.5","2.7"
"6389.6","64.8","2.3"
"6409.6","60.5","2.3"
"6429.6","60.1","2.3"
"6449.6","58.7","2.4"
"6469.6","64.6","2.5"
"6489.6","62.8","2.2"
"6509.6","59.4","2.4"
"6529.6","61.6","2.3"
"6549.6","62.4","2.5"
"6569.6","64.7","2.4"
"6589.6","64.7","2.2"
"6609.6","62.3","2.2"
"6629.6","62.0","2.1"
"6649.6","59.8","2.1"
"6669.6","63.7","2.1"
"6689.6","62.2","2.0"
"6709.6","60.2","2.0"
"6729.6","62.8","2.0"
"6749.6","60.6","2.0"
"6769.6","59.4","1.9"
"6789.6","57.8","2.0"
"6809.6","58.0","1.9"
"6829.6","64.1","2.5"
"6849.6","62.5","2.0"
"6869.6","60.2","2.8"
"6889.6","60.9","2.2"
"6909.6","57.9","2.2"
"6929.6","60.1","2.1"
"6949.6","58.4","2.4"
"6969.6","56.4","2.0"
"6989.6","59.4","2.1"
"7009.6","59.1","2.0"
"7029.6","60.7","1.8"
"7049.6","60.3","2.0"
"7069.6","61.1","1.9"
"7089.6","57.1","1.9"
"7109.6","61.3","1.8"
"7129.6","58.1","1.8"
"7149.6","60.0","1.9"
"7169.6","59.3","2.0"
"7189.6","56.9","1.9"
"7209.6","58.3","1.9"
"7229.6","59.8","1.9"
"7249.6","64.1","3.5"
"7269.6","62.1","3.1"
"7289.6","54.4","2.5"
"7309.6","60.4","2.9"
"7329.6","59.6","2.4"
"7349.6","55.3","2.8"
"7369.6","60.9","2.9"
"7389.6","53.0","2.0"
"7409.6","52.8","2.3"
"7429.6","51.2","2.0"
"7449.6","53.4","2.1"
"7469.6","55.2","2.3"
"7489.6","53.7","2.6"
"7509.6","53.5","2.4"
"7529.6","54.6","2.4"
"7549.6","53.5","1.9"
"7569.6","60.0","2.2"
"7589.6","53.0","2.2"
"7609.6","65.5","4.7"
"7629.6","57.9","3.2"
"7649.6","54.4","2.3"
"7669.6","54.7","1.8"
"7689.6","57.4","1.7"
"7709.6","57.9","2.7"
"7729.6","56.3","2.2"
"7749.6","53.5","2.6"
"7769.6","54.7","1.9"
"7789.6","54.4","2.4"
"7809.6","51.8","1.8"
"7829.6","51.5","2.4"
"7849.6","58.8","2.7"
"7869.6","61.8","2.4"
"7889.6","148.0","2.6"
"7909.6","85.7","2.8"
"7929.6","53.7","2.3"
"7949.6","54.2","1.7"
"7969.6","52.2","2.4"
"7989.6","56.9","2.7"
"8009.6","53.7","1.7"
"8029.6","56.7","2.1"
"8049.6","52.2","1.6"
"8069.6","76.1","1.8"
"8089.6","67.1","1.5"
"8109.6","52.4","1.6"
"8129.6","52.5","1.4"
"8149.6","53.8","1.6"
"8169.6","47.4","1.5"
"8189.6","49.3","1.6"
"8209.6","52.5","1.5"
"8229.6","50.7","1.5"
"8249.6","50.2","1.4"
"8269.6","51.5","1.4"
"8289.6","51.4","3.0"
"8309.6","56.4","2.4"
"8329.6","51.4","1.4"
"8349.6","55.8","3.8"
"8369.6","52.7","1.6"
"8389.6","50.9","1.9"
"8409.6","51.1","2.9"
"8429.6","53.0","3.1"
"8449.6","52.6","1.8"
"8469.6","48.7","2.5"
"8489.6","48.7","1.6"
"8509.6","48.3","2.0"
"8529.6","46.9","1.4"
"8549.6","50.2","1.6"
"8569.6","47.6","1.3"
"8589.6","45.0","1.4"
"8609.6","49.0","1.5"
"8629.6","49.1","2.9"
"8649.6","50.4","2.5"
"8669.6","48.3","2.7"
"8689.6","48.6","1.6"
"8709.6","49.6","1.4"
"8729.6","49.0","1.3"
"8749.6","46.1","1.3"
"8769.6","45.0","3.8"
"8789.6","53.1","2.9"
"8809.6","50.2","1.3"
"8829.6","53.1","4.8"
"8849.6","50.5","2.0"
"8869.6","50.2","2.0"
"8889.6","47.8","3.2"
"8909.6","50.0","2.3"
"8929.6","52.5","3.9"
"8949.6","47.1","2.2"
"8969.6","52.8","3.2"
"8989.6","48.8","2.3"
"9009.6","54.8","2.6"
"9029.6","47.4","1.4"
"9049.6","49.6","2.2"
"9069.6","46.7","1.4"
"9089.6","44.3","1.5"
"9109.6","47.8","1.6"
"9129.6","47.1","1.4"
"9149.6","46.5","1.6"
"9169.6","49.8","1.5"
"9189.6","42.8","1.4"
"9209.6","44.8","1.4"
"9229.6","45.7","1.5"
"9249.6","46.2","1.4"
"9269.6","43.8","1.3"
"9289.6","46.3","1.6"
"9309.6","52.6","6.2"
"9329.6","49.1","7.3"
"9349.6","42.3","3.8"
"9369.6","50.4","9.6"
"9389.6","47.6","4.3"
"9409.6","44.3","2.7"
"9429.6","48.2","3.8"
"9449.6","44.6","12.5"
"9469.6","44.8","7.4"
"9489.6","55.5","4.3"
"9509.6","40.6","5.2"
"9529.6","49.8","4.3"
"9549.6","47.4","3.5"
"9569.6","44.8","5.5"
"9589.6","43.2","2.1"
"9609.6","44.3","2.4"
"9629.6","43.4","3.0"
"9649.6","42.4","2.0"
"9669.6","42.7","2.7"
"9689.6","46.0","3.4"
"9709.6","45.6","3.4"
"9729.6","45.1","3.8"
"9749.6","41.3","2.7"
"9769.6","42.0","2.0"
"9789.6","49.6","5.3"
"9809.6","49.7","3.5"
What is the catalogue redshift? 0.20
